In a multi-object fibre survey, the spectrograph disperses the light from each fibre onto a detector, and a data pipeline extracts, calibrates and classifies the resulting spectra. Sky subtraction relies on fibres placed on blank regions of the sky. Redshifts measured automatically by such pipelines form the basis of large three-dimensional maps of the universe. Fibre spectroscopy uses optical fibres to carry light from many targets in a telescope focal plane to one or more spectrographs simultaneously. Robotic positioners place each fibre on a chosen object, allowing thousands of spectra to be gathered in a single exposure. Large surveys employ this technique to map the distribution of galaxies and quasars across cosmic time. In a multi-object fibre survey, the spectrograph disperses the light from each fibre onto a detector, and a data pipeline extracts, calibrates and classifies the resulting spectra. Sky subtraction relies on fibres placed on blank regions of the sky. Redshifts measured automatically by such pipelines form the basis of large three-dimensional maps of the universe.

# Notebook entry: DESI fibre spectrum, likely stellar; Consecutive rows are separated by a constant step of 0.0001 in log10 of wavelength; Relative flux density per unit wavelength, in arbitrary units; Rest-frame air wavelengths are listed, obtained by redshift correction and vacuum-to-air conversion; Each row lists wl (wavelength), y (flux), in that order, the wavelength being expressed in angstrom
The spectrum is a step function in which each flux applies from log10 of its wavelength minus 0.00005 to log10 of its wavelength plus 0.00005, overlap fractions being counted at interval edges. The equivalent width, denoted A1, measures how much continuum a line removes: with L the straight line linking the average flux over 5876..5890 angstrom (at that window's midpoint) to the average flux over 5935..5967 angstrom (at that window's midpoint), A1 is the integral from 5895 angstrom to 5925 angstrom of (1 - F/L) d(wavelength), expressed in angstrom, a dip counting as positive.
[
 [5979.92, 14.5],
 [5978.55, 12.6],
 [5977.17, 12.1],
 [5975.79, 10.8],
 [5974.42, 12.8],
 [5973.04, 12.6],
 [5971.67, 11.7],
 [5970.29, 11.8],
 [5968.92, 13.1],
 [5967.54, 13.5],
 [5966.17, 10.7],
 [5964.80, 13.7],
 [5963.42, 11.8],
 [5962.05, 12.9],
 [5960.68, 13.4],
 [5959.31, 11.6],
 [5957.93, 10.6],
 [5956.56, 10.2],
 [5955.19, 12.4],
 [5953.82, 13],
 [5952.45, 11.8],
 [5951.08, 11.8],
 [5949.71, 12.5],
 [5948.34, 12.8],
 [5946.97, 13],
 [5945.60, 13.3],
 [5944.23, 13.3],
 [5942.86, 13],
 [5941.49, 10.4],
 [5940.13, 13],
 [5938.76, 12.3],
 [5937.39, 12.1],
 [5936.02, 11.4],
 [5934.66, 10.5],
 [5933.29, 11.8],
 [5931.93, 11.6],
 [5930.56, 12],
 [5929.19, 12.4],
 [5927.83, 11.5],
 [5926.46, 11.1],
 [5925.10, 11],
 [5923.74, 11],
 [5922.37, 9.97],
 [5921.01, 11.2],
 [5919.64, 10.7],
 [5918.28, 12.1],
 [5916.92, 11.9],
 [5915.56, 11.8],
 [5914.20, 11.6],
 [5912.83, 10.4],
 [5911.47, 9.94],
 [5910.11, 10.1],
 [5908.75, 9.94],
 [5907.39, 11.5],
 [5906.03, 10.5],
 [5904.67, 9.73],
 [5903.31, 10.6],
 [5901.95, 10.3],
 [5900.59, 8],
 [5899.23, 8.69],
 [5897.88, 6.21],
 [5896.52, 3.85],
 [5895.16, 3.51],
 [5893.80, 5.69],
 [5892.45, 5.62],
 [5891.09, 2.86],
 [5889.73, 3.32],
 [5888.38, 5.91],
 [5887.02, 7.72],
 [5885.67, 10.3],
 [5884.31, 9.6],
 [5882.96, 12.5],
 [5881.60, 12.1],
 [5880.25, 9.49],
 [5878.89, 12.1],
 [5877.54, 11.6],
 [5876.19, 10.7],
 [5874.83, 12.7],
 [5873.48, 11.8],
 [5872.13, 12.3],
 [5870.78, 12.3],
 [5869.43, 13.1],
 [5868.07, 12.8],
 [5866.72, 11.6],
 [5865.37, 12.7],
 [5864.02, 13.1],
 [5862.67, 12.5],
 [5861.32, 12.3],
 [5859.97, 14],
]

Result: 2.54 angstrom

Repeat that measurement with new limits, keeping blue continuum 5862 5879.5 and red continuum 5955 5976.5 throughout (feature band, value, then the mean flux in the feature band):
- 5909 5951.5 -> 1.8 angstrom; 11.6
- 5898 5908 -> 2.1 angstrom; 9.69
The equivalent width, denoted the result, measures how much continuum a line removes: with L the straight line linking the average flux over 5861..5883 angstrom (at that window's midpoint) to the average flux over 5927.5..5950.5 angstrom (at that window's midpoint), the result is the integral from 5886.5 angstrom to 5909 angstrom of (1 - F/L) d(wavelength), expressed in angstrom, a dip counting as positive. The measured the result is 9.1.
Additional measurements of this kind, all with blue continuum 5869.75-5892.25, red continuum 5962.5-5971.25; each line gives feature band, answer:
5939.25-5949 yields -0.8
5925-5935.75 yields -0.2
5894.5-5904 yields 2.8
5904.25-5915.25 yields 0.2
